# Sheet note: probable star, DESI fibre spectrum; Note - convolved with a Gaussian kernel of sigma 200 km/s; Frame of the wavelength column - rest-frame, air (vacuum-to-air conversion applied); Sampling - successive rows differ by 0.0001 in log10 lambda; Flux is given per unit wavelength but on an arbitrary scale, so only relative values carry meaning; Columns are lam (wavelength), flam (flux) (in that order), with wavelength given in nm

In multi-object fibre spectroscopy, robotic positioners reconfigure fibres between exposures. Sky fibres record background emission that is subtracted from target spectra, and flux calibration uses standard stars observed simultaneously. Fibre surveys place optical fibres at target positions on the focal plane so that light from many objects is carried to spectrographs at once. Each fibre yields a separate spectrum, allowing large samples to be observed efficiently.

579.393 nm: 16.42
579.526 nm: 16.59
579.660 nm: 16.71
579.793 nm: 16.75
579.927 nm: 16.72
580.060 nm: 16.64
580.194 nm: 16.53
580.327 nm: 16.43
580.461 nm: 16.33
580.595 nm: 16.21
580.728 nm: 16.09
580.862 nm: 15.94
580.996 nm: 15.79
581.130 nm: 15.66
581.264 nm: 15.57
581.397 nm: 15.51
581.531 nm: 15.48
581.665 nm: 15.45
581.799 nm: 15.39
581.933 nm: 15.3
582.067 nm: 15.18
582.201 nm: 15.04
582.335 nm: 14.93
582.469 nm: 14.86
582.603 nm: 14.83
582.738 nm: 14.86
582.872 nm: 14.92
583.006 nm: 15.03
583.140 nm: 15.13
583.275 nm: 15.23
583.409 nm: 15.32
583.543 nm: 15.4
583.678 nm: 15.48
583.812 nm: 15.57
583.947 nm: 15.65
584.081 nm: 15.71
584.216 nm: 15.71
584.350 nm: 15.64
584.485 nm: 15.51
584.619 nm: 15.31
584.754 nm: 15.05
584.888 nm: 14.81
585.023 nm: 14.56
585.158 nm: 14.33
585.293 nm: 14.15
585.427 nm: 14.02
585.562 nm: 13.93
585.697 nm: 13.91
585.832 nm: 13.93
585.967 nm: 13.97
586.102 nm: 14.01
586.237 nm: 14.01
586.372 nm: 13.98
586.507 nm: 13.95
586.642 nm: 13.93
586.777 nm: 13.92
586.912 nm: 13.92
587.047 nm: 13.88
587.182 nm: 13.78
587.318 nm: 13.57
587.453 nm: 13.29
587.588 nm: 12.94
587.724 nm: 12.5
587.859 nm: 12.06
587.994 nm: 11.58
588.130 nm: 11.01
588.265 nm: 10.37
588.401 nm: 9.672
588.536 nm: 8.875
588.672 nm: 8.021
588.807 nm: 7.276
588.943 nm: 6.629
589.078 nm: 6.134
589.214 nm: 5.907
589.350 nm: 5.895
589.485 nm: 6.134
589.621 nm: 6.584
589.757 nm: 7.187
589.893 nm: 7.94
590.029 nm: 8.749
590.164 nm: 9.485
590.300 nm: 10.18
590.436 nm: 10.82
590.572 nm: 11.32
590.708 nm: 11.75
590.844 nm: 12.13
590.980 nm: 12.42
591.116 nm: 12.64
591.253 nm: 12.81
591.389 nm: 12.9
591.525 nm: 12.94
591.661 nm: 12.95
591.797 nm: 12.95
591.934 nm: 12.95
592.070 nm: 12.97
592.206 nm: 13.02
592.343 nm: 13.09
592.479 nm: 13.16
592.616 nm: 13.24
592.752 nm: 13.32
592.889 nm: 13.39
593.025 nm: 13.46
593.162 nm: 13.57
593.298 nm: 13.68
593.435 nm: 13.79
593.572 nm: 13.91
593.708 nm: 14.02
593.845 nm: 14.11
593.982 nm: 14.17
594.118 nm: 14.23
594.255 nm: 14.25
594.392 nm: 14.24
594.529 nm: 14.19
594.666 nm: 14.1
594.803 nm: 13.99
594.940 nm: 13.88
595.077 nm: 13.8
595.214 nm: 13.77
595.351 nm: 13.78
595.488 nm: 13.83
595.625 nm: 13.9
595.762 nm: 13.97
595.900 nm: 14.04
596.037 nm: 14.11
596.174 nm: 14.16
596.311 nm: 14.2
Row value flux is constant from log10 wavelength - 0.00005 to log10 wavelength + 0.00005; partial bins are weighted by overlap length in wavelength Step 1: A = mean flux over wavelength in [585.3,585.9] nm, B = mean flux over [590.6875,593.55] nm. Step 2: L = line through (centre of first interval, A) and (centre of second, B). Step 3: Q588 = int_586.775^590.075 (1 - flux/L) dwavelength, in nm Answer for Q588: 0.91 nm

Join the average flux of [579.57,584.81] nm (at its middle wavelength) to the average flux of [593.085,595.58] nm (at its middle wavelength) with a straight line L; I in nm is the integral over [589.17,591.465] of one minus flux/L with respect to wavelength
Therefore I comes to 0.75 nm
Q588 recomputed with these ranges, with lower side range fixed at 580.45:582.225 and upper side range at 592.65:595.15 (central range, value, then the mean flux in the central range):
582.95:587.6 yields 0.17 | 14.5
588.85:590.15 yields 0.68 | 6.92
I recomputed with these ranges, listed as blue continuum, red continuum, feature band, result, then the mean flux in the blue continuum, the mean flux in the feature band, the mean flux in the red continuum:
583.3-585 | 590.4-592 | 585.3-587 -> 0.07 nm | 15.4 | 14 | 12.4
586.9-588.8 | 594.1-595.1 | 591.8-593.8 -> 0.00 nm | 11.6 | 13.4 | 14.1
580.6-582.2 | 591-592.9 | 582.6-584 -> -0.01 nm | 15.6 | 15.2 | 13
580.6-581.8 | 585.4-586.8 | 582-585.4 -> -0.07 nm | 15.7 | 15.1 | 14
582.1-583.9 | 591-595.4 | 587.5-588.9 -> 0.38 nm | 15.1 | 10.4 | 13.5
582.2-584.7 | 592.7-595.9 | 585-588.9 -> 0.57 nm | 15.3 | 12.7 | 13.9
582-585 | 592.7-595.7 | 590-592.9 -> 0.40 nm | 15.2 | 12.3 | 13.9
